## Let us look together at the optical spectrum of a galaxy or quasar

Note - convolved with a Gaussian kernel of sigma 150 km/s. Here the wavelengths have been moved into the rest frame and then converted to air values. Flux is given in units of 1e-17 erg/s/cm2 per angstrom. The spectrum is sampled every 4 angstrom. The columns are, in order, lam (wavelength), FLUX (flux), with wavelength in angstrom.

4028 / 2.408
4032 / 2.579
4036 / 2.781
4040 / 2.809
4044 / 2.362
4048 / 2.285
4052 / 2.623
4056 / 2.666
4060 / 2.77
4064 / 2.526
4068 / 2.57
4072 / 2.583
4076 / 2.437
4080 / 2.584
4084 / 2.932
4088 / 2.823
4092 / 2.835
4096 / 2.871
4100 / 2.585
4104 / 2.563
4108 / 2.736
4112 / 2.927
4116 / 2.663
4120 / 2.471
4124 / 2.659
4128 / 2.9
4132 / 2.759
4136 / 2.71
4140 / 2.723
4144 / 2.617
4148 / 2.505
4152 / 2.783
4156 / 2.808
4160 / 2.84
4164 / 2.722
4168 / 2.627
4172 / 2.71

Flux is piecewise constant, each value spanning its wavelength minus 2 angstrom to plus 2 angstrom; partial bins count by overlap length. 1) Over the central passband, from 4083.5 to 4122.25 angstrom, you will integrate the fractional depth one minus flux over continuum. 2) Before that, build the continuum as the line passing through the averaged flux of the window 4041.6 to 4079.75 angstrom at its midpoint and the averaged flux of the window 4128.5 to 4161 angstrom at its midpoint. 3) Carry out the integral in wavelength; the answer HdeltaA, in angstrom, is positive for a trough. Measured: -1.5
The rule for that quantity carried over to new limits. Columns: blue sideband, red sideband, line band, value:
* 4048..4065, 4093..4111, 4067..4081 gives 0.58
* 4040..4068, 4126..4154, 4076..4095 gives -1.04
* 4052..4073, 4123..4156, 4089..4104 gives -0.43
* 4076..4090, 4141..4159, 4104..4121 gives 0.10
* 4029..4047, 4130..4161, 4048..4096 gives -0.43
